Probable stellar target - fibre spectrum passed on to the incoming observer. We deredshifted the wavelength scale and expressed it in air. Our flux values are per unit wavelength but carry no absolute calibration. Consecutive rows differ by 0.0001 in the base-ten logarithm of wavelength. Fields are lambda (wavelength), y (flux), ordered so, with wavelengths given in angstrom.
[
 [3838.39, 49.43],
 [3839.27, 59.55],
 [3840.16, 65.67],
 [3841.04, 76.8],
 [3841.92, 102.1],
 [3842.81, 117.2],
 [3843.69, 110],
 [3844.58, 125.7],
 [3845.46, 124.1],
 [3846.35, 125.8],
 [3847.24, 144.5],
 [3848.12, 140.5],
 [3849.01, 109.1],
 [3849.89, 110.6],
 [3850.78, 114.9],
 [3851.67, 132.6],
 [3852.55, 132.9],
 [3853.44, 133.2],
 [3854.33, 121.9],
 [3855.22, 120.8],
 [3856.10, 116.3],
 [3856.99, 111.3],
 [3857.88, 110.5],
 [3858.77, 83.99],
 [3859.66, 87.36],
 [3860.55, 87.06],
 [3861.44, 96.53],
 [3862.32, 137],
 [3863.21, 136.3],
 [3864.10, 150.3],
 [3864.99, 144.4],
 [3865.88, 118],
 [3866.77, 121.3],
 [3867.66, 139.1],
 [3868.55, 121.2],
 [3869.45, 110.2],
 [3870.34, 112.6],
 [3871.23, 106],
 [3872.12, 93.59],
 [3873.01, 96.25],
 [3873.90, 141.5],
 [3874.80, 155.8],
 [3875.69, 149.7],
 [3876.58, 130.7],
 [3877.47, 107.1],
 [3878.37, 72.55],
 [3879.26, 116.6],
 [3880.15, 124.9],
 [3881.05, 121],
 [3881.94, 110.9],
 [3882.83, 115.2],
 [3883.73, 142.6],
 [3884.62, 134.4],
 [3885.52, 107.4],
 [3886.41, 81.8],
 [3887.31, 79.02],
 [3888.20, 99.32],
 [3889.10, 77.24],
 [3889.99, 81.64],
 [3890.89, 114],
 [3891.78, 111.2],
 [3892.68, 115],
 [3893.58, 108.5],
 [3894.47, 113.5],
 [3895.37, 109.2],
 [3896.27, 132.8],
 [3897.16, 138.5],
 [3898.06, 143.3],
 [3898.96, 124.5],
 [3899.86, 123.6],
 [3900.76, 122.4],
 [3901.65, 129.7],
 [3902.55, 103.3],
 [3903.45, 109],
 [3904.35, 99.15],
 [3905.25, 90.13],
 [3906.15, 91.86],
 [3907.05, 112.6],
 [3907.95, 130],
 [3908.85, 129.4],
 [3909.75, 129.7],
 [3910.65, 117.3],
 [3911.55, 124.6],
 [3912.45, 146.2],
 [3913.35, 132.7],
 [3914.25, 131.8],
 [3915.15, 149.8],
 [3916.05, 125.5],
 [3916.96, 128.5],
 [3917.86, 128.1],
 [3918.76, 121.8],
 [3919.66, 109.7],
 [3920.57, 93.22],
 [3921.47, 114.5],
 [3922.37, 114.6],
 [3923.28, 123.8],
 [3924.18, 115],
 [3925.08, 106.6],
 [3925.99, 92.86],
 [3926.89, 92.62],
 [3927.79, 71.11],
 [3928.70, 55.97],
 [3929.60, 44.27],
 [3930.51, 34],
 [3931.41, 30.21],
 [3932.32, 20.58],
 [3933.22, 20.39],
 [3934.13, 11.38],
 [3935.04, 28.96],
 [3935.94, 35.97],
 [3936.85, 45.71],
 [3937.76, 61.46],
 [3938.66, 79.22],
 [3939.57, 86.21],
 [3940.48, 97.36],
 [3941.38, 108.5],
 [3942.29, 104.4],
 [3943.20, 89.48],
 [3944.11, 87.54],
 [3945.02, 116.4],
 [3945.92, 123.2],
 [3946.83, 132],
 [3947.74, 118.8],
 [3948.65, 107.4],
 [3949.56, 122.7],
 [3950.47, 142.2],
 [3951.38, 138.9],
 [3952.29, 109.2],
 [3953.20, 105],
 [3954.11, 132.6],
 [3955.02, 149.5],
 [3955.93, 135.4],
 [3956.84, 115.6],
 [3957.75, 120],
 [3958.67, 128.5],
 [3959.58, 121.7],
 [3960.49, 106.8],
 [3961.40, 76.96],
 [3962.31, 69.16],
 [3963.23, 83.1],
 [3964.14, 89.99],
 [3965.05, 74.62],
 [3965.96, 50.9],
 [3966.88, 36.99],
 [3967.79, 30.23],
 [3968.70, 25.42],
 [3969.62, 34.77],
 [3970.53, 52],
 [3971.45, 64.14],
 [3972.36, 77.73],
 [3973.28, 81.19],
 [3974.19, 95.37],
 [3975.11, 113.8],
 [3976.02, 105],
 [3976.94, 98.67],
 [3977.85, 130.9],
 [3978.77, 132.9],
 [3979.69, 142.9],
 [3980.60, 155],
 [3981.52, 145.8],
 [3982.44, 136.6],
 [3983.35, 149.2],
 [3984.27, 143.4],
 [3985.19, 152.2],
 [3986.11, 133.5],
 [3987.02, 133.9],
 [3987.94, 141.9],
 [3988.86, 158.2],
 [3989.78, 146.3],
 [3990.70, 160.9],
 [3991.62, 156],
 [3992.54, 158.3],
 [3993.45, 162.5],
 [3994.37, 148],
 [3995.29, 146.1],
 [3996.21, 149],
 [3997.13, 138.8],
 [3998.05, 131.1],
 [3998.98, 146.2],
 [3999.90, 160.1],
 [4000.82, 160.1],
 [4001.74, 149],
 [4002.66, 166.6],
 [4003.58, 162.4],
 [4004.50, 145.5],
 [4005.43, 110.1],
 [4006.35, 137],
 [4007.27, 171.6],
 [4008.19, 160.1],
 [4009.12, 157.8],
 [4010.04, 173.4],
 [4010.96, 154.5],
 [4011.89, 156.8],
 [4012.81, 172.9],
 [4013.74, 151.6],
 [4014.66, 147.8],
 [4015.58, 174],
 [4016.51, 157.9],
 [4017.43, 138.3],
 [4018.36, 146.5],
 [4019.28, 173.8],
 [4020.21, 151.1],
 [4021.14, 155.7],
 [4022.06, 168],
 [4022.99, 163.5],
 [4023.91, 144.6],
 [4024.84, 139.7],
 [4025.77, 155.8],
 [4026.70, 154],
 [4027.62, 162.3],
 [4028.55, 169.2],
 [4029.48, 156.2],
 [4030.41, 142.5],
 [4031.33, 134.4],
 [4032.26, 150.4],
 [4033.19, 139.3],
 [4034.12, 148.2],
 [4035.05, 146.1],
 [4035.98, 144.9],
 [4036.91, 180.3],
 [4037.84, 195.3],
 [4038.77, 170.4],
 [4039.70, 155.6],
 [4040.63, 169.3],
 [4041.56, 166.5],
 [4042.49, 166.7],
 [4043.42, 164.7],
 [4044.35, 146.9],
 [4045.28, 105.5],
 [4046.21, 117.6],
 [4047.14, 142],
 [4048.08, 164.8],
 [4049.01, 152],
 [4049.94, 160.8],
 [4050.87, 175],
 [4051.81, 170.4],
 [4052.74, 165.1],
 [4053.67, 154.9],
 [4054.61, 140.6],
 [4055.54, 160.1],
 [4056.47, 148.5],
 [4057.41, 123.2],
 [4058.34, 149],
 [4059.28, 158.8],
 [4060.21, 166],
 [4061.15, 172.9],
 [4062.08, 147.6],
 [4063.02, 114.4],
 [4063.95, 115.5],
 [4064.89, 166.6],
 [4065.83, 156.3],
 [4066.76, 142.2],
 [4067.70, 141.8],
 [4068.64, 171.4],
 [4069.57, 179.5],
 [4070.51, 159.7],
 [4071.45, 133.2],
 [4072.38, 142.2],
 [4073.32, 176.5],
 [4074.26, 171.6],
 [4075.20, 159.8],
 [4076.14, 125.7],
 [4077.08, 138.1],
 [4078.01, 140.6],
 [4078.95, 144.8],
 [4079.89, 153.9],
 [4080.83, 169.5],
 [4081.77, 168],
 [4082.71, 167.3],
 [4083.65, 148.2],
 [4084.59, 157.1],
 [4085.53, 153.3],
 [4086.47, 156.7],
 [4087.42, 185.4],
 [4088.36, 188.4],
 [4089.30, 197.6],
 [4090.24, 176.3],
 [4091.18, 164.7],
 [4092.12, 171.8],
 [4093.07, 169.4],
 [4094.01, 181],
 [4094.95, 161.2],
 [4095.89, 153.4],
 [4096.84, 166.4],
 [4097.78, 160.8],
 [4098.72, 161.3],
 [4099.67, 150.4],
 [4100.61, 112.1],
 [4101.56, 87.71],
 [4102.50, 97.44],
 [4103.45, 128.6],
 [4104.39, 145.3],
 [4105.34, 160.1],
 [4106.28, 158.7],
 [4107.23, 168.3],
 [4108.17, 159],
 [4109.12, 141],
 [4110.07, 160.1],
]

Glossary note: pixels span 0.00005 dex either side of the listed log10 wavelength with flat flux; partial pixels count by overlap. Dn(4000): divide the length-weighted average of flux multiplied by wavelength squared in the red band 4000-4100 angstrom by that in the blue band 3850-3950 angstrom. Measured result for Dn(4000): 1.58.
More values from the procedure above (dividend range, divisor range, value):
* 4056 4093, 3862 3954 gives 1.59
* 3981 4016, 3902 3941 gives 1.70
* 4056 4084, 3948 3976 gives 1.72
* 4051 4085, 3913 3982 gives 1.72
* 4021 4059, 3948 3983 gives 1.58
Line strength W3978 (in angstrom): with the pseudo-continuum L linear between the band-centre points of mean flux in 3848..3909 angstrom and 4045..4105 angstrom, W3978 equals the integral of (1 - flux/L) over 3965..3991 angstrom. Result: 5.35 angstrom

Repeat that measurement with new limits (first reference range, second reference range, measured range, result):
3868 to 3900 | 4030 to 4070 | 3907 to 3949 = 9.8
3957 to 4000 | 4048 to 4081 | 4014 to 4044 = -4.4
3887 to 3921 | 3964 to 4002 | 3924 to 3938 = 7.7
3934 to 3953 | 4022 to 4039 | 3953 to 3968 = 1.2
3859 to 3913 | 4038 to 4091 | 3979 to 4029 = -3.4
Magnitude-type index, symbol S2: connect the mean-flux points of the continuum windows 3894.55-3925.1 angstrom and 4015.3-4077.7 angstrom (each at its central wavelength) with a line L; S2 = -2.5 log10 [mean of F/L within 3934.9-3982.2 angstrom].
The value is 0.34 mag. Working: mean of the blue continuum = 121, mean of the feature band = 97.1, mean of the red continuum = 154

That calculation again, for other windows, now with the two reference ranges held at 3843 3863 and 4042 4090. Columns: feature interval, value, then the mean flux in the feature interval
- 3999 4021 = -0.077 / 155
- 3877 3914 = 0.098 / 114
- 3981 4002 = -0.049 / 148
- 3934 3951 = 0.413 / 91.2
